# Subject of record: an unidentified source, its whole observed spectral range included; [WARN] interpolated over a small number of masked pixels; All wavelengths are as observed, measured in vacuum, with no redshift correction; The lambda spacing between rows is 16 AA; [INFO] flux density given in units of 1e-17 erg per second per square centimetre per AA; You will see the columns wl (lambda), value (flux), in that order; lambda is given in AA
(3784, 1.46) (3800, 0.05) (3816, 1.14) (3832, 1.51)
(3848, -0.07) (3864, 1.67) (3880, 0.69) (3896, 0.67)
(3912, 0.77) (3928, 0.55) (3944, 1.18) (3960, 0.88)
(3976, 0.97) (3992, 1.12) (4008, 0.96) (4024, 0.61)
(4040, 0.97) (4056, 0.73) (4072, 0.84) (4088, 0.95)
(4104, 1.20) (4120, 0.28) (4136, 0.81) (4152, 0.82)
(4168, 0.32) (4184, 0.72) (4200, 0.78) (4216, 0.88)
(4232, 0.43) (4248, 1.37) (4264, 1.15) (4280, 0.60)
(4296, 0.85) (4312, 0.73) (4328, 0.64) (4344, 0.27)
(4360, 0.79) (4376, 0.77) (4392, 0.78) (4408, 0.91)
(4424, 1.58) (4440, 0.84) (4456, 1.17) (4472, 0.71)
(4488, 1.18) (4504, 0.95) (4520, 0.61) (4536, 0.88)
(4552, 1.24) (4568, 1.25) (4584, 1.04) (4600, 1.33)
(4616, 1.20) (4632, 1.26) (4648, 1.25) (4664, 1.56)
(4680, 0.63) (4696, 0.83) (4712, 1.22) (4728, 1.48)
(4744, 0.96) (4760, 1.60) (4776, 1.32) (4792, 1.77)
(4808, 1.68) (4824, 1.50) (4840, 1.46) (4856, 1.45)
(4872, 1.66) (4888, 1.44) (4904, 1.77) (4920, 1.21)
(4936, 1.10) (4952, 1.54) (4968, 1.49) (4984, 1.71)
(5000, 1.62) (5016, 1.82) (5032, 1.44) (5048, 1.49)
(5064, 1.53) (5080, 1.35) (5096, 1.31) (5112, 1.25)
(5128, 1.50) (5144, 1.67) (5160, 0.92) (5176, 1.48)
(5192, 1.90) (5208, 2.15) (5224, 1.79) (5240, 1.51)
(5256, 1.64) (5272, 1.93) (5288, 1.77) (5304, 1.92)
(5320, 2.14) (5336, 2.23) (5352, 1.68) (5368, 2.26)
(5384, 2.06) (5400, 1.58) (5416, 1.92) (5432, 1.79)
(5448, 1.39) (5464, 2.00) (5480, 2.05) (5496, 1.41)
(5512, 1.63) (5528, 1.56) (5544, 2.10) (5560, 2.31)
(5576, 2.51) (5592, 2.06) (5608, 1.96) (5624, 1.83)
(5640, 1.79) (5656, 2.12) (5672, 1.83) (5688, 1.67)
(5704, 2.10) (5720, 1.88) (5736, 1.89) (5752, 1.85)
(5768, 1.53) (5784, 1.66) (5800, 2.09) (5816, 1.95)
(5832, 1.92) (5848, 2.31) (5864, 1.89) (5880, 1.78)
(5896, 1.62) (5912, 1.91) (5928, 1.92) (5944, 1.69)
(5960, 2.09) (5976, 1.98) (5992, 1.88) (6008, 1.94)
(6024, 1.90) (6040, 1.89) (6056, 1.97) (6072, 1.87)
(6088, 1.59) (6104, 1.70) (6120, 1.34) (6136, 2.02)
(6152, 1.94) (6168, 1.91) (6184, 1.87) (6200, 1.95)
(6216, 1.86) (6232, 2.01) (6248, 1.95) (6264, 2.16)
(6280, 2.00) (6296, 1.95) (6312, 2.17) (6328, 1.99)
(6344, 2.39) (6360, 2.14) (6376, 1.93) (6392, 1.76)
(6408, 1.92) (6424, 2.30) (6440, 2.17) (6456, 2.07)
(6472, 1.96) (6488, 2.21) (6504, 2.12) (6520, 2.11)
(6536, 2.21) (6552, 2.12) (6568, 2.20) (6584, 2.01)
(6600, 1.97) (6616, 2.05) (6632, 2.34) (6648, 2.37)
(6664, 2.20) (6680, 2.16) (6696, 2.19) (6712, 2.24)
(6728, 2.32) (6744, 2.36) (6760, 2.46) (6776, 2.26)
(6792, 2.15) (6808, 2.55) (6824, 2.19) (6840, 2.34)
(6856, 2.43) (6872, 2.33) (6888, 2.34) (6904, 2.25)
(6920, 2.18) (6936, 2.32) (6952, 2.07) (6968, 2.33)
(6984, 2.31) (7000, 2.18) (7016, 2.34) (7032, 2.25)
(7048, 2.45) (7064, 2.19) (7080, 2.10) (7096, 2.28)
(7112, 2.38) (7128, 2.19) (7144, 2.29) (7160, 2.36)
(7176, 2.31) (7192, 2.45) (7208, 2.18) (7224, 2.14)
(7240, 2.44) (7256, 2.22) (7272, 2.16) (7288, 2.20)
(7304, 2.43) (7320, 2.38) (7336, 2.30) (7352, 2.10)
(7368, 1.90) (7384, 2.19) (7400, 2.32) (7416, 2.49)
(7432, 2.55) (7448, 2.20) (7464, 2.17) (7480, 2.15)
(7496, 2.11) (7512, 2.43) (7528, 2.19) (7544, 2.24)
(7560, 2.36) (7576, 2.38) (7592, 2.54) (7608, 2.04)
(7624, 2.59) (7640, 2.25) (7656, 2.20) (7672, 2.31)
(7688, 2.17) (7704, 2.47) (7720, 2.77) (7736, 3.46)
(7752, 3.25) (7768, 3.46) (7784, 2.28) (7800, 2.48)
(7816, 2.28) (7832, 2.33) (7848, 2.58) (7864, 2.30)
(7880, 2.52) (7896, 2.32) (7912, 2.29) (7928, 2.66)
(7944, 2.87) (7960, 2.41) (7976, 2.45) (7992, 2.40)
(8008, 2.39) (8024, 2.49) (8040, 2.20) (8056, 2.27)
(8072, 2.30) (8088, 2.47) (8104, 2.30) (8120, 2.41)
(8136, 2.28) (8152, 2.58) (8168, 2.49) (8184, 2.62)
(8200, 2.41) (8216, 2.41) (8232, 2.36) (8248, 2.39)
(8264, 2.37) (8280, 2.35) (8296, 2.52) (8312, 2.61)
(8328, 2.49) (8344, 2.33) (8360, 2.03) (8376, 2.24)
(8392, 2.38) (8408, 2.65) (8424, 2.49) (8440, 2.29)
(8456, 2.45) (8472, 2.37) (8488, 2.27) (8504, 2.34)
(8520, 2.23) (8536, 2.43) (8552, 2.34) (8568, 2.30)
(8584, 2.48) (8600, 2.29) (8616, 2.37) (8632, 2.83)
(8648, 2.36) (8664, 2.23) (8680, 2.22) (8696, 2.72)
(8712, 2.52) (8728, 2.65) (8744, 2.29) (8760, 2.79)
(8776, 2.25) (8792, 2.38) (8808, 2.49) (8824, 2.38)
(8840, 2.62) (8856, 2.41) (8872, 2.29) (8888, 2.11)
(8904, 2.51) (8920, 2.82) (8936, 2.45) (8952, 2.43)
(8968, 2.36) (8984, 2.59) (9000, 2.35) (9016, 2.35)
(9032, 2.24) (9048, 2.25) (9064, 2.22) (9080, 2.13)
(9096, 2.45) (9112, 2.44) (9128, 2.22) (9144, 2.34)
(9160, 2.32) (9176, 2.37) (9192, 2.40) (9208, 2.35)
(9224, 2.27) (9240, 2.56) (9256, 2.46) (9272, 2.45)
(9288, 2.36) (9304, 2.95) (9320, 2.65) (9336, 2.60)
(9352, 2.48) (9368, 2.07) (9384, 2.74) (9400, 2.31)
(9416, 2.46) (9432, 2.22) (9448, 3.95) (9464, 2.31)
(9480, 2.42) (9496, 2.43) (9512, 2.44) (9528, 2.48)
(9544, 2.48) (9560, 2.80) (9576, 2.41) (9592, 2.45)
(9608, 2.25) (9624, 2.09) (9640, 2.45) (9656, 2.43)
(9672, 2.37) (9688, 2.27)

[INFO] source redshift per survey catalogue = 0.18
